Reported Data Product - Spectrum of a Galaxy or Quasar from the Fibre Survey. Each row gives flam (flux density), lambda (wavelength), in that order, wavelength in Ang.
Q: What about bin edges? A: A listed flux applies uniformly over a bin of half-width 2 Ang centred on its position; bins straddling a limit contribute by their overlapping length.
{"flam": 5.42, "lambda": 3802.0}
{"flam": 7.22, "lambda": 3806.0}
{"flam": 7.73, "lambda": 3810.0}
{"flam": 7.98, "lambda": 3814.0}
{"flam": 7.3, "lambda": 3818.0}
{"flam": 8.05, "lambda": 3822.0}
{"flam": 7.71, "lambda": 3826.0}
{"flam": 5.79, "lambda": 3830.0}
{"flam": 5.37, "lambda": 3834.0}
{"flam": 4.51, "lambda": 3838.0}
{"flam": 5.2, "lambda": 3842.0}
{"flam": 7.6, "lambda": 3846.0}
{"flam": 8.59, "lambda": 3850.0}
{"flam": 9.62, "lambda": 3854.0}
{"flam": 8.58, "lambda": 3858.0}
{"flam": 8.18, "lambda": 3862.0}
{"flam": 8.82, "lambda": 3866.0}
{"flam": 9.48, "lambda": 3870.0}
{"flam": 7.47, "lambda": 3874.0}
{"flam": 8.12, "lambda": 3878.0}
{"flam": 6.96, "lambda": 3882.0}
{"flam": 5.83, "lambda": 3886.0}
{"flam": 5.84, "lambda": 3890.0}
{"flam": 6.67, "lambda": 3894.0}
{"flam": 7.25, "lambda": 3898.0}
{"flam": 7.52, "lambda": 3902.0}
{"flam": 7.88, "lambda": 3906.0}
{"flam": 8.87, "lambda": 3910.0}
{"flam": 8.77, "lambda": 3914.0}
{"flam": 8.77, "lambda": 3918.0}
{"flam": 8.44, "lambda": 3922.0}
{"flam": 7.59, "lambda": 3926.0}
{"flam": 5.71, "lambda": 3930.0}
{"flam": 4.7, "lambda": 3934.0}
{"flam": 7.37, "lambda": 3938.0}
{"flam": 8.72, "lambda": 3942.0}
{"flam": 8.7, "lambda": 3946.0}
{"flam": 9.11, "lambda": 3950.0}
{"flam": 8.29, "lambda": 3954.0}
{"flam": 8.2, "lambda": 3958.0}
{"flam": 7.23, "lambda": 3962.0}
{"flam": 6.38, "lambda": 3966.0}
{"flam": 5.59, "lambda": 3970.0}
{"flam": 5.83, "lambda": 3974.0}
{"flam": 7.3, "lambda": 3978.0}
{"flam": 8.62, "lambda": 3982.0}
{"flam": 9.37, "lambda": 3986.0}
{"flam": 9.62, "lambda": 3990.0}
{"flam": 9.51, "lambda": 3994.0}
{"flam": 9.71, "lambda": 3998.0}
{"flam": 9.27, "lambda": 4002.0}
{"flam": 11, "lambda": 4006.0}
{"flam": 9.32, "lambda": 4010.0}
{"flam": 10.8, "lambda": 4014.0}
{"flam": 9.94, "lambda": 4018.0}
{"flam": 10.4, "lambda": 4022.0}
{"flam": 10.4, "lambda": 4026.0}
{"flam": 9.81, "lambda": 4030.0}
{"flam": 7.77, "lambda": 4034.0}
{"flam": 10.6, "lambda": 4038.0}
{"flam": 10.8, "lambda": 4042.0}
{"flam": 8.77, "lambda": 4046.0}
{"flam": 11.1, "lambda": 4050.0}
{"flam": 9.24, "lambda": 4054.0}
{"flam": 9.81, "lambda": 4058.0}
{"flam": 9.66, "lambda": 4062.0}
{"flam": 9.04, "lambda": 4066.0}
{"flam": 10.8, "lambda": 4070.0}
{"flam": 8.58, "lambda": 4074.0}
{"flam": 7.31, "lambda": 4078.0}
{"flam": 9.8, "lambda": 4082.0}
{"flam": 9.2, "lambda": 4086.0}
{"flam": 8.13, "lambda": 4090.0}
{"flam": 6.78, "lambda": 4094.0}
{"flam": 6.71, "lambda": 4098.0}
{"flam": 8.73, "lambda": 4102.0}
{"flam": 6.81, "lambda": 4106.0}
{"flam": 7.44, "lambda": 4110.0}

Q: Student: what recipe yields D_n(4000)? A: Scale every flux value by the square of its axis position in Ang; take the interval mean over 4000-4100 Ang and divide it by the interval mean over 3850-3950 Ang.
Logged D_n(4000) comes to 1.3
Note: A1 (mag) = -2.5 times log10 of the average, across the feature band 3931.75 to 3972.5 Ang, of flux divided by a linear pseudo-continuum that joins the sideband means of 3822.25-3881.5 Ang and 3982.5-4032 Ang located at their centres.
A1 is 0.22 mag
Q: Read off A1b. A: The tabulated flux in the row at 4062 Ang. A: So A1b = 9.66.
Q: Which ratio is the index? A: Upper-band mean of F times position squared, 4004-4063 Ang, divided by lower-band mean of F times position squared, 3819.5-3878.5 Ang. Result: 1.5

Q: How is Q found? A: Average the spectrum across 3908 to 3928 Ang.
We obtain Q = 8.49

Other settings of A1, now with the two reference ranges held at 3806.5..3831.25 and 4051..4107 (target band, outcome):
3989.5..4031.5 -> -0.19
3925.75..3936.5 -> 0.35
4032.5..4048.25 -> -0.13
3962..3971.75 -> 0.29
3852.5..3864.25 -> -0.15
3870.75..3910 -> 0.08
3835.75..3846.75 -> 0.34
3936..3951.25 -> -0.05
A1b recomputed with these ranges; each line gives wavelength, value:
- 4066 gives 9.04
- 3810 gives 7.73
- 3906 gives 7.88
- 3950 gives 9.11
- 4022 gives 10.4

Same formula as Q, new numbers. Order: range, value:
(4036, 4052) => 10.3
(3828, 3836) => 5.58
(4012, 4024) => 10.4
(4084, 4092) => 8.66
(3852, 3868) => 8.8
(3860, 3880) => 8.41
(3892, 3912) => 7.64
